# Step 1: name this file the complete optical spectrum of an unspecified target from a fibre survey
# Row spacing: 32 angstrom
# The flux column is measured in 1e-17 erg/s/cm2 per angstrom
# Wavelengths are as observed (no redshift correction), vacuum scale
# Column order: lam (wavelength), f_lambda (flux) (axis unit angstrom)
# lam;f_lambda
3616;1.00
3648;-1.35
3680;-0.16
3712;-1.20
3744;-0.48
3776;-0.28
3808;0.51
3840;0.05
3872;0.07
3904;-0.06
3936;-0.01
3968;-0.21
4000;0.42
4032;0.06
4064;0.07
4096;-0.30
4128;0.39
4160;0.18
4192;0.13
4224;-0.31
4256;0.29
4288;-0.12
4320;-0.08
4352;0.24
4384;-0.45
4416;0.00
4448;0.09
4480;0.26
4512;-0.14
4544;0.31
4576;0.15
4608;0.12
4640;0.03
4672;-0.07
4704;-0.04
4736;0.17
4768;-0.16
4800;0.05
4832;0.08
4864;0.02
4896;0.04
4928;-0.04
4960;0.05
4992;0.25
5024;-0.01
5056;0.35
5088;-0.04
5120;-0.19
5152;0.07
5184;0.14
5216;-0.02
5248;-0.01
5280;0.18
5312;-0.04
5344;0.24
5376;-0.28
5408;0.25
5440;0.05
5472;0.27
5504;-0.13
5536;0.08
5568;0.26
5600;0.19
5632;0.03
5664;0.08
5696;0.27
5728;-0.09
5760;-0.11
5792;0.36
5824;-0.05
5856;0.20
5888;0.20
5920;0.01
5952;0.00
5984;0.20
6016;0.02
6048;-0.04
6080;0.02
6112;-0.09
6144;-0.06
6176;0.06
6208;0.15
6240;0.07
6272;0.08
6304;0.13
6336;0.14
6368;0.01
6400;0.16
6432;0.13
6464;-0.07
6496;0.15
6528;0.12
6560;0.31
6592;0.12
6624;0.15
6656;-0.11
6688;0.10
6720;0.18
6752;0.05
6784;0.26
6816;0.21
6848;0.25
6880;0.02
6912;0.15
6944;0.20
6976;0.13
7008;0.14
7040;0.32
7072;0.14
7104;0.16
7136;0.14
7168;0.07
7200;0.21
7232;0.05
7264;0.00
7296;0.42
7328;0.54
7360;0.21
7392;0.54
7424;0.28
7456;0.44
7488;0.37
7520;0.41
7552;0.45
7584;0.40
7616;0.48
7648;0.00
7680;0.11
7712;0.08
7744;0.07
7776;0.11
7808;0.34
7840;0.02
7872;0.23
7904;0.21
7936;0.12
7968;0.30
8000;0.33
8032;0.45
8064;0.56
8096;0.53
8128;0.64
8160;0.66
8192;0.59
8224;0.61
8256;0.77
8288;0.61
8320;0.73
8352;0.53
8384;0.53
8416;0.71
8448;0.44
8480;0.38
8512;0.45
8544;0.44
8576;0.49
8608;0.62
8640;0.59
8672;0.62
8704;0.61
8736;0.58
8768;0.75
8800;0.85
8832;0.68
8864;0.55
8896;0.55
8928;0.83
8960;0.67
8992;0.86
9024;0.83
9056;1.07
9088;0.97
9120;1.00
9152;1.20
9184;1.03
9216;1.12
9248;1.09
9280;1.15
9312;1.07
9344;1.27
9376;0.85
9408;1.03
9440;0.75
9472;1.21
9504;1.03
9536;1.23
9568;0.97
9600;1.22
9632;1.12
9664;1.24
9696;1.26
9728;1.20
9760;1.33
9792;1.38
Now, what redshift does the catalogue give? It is 1.02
